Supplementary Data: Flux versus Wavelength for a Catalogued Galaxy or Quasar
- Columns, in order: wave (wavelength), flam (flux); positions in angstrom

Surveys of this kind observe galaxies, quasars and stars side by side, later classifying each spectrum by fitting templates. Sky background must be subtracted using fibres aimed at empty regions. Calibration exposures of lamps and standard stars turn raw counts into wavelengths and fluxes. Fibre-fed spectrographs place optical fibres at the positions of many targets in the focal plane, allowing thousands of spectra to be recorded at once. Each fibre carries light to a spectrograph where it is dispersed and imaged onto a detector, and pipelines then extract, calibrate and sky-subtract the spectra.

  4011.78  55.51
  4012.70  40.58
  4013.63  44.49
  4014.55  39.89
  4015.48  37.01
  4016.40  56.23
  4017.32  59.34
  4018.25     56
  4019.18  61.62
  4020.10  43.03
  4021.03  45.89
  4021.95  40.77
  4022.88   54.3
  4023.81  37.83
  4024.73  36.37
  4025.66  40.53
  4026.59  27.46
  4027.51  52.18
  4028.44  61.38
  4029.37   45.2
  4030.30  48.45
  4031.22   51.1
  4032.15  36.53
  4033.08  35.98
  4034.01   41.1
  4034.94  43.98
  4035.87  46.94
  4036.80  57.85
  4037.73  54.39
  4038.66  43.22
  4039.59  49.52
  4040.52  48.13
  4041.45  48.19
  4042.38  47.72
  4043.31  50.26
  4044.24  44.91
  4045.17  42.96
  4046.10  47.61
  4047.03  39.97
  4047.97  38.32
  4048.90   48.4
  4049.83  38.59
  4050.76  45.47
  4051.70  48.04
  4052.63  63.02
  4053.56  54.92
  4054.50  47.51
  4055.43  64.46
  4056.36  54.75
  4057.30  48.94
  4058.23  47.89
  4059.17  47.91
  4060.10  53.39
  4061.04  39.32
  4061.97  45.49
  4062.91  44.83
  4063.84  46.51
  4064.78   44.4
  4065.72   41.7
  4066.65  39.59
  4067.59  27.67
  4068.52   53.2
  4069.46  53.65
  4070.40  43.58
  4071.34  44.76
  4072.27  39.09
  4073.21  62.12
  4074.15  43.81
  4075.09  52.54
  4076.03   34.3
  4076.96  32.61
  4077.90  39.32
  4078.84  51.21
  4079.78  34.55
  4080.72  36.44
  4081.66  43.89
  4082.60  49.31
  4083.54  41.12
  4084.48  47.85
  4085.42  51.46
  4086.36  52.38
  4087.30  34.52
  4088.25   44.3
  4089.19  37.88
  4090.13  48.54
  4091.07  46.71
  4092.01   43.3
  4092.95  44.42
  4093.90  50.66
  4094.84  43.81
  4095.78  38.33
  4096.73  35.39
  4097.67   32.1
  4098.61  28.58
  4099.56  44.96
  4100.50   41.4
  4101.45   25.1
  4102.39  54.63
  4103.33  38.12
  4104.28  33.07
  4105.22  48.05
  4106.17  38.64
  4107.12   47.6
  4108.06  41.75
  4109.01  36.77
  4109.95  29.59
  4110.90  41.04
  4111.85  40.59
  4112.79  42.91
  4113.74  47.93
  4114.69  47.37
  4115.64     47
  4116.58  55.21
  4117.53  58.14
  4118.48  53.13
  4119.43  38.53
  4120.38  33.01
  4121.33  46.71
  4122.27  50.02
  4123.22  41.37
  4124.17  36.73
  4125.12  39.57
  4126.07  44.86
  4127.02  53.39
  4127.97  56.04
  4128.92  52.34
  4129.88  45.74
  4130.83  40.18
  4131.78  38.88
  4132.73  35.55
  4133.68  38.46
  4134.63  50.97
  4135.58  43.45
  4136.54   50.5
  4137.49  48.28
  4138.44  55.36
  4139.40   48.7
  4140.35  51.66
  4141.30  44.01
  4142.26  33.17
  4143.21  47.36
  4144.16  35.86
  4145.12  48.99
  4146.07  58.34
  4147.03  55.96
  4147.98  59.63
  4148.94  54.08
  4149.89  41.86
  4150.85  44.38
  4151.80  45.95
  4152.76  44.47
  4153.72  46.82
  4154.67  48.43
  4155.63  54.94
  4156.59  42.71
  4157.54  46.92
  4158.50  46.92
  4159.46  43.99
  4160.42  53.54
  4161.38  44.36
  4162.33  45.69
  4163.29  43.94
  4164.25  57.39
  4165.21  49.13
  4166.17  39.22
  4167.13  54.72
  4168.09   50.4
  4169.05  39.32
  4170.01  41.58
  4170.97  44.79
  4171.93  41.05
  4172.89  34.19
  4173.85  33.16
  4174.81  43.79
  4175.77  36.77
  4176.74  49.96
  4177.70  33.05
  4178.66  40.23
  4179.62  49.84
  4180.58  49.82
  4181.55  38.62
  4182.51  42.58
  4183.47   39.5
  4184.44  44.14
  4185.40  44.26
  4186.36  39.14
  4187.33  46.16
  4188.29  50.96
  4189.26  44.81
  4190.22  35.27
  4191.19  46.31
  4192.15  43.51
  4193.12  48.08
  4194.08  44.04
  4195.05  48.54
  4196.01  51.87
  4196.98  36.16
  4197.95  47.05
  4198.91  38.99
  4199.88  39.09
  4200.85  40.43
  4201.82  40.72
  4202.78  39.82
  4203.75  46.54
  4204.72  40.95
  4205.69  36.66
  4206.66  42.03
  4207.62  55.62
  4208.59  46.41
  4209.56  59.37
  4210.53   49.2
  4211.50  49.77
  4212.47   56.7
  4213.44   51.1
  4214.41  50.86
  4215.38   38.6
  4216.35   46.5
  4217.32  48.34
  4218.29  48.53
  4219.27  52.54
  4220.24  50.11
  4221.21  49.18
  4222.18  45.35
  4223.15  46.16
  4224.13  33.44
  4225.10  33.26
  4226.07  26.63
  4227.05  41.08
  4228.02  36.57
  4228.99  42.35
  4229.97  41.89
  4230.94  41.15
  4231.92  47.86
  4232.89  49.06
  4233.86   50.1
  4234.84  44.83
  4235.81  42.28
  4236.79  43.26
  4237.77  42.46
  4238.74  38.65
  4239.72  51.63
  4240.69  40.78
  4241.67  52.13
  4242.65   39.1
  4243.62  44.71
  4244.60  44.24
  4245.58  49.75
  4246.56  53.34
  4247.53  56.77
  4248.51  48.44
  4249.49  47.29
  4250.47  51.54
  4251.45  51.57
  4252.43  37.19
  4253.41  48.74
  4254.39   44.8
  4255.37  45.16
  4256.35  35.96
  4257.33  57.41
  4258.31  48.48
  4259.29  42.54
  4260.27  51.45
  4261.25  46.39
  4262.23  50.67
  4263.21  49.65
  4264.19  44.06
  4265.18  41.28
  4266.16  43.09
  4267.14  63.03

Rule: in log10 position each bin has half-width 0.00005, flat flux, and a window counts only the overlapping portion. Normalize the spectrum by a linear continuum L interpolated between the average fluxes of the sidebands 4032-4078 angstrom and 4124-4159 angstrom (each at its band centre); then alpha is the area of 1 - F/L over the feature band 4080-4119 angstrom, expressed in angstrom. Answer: 3.0 angstrom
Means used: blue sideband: 46.3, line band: 43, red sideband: 46.9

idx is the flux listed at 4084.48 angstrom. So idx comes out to 47.85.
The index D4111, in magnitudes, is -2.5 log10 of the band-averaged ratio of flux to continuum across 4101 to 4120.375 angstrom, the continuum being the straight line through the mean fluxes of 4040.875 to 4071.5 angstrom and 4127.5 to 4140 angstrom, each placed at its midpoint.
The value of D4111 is 0.09 mag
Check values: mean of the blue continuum 46.9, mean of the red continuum 46.5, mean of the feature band 43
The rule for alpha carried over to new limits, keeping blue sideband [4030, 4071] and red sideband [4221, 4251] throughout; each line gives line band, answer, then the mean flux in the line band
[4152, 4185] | 0.47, 44.6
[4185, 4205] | 0.62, 43.5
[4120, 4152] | -0.42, 46.3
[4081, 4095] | 0.32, 45.3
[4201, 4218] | -0.84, 46.9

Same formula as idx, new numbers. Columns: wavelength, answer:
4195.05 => 48.54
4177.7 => 33.05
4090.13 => 48.54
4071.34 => 44.76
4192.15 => 43.51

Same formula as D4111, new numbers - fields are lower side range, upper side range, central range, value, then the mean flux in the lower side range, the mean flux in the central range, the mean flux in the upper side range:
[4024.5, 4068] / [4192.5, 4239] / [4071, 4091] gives 0.05 mag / 46.3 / 44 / 44.6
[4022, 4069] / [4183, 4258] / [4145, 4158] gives -0.09 mag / 46.3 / 49.6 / 45.1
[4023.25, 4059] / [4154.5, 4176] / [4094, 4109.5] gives 0.16 mag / 46.9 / 39.5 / 45.1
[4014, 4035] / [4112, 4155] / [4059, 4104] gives 0.08 mag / 45.8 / 43.1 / 46.7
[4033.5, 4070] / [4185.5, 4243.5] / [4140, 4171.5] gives -0.04 mag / 47.3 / 47.3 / 44.6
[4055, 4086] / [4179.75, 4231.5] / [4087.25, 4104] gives 0.11 mag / 45.5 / 40.8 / 44.3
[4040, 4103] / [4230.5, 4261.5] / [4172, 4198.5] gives 0.07 mag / 44.8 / 43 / 46.5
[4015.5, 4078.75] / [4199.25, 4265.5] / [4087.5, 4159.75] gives 0.04 mag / 46.6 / 44.6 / 45.6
